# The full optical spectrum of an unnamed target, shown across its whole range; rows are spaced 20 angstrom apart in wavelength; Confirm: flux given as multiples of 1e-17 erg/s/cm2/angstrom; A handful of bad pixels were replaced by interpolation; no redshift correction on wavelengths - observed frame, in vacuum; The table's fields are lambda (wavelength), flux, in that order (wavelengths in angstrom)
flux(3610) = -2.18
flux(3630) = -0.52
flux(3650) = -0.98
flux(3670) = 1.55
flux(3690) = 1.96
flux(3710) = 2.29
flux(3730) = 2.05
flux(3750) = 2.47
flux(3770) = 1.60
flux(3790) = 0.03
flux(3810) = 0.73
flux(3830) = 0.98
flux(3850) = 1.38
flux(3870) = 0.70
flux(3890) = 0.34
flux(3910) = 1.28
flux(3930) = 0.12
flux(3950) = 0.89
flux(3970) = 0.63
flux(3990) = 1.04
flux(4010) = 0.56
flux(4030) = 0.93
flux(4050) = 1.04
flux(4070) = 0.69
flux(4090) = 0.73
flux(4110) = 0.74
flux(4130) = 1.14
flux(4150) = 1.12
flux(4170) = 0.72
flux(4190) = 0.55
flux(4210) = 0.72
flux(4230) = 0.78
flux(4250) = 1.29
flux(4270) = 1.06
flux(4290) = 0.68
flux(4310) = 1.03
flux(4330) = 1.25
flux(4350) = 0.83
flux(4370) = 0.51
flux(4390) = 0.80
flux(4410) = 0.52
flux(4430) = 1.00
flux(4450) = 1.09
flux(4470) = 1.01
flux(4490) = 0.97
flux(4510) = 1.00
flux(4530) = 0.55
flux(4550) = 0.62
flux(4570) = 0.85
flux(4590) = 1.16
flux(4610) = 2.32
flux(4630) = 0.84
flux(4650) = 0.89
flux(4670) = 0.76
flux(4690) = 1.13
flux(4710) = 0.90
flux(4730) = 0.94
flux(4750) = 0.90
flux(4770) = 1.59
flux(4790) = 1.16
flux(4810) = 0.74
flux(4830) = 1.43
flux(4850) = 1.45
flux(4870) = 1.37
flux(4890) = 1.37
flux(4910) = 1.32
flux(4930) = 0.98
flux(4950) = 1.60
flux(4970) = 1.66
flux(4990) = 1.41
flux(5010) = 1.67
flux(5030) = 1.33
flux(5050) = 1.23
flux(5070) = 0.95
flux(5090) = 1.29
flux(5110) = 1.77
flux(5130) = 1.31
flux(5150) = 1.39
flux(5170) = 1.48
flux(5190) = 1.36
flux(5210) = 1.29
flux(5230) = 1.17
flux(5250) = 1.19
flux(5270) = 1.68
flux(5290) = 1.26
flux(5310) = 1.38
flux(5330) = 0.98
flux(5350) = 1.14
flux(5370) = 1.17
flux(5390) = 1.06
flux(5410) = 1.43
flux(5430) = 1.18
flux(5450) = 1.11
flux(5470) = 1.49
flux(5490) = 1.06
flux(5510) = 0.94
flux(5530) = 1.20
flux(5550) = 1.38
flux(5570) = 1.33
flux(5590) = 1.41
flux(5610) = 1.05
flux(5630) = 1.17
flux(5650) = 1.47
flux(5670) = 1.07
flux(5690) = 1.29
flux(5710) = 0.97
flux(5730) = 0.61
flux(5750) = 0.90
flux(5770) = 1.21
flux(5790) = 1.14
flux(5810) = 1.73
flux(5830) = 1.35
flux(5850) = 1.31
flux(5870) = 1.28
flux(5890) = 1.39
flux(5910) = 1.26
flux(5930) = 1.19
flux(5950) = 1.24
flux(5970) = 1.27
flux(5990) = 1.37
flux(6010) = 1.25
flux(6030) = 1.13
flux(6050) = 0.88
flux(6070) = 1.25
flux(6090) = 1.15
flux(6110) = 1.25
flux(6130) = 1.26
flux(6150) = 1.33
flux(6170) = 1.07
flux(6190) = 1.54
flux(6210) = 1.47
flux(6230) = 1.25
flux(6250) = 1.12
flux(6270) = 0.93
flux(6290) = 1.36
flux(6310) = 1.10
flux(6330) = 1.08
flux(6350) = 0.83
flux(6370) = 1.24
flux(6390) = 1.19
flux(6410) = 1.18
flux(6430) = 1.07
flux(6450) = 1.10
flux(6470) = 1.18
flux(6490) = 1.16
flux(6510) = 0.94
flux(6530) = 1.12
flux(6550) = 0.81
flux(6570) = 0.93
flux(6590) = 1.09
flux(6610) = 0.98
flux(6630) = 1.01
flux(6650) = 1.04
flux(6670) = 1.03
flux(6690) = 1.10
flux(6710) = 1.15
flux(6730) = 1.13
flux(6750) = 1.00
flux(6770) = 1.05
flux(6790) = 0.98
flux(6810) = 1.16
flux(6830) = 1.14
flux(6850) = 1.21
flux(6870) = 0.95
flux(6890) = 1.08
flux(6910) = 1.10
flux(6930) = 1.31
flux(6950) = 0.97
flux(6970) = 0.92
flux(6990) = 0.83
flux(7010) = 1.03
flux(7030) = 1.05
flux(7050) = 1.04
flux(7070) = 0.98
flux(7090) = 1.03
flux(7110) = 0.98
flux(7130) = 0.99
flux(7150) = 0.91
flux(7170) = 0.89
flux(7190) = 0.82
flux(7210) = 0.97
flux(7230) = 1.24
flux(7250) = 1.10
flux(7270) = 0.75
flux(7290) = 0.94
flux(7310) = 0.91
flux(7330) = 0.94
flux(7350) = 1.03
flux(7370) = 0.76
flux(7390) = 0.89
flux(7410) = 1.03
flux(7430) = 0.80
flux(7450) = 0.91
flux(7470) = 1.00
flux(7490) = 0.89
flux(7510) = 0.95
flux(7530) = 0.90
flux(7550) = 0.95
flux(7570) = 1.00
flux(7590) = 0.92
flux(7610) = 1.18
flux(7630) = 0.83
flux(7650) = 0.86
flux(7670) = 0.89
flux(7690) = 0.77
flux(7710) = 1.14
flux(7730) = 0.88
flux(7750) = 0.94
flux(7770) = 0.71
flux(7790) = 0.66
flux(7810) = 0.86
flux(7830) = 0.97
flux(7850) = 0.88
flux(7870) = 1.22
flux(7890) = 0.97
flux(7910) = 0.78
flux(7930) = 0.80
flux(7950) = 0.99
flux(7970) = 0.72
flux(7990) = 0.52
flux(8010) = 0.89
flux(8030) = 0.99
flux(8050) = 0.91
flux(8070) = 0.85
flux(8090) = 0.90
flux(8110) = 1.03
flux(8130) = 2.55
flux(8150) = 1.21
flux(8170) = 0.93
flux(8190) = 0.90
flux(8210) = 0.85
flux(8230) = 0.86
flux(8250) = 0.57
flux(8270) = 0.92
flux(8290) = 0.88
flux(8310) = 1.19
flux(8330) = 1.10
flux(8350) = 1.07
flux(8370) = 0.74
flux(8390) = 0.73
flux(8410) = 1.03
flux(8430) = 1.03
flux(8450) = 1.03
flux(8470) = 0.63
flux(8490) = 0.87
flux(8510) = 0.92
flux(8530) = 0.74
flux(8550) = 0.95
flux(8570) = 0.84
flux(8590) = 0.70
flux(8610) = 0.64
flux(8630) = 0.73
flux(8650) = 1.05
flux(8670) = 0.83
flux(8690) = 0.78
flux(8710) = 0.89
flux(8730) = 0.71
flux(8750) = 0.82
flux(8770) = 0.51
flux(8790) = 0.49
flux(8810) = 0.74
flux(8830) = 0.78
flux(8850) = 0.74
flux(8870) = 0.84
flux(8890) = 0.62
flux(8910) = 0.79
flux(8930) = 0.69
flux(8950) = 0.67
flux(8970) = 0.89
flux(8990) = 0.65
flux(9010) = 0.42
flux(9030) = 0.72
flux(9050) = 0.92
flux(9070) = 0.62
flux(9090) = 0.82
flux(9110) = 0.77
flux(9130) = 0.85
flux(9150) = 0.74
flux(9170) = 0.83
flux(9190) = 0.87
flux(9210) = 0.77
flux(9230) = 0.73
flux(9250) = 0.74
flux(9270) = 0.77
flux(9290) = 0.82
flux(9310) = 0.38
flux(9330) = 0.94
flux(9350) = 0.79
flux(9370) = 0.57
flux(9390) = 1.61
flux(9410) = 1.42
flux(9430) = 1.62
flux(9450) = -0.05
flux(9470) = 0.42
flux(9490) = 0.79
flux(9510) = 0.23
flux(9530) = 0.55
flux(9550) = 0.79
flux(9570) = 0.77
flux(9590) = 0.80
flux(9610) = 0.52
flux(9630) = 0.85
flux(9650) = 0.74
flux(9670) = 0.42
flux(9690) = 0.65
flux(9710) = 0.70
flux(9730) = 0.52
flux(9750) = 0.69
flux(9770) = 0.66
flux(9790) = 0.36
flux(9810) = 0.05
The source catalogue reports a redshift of 0.238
